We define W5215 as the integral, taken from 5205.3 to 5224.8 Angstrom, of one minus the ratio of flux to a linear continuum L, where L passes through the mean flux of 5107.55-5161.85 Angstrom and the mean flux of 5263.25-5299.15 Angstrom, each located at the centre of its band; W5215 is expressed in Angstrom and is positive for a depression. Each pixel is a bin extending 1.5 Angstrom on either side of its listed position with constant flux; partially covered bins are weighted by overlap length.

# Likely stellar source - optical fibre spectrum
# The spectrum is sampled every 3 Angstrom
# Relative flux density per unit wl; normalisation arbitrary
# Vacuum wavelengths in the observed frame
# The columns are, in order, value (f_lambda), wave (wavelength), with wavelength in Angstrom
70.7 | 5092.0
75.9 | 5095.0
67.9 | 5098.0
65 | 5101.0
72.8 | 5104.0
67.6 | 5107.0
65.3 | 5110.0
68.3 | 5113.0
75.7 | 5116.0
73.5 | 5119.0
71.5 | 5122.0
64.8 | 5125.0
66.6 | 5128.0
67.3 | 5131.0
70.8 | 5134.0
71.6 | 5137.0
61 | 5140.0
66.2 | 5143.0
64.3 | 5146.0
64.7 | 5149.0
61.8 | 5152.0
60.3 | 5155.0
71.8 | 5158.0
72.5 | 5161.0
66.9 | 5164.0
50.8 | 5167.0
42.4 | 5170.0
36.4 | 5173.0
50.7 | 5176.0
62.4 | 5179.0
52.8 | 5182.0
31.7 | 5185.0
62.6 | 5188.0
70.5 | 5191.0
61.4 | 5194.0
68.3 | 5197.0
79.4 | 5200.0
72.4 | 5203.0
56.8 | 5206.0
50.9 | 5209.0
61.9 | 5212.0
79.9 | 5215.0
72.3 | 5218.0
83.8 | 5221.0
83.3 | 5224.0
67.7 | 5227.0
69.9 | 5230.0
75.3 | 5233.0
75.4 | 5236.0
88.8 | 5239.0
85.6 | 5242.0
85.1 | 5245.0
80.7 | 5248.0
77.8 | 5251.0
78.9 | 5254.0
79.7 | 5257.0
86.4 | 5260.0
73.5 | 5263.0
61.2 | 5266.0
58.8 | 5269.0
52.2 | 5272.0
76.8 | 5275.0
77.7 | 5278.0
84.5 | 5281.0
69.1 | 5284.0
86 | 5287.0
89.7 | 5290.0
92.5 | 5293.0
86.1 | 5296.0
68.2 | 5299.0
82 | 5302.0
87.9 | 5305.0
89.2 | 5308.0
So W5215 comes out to 0.6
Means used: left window 67.6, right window 75.4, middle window 69.9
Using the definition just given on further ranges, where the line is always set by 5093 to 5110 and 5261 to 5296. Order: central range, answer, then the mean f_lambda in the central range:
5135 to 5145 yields 0.6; 66.4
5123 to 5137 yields 0.5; 68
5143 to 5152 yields 0.8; 64.3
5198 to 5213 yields 1.7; 64.5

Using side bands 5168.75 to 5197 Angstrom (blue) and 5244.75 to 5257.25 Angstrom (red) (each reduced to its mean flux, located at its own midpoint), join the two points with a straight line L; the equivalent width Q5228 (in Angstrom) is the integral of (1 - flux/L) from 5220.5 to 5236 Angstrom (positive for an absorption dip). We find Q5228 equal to -1.0 Angstrom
